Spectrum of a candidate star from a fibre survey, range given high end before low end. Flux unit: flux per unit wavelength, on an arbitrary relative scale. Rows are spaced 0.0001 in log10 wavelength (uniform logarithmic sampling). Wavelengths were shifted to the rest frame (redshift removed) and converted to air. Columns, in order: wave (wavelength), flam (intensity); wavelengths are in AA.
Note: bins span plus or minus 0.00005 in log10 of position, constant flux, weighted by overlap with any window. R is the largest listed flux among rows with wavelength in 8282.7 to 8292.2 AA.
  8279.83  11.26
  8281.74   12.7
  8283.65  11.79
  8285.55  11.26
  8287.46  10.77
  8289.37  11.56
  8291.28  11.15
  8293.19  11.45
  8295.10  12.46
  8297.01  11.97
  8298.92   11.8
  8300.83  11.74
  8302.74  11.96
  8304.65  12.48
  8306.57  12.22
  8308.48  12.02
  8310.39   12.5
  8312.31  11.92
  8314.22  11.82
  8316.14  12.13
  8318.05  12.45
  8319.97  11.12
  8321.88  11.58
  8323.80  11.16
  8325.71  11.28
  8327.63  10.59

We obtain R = 11.79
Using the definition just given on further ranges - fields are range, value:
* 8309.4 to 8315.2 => 12.5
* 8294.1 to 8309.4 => 12.48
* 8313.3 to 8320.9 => 12.45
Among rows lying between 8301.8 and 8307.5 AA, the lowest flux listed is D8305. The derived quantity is 11.96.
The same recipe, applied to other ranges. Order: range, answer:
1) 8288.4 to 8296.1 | 11.15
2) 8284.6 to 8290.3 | 10.77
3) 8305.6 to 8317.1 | 11.82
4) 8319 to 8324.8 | 11.12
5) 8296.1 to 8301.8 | 11.74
